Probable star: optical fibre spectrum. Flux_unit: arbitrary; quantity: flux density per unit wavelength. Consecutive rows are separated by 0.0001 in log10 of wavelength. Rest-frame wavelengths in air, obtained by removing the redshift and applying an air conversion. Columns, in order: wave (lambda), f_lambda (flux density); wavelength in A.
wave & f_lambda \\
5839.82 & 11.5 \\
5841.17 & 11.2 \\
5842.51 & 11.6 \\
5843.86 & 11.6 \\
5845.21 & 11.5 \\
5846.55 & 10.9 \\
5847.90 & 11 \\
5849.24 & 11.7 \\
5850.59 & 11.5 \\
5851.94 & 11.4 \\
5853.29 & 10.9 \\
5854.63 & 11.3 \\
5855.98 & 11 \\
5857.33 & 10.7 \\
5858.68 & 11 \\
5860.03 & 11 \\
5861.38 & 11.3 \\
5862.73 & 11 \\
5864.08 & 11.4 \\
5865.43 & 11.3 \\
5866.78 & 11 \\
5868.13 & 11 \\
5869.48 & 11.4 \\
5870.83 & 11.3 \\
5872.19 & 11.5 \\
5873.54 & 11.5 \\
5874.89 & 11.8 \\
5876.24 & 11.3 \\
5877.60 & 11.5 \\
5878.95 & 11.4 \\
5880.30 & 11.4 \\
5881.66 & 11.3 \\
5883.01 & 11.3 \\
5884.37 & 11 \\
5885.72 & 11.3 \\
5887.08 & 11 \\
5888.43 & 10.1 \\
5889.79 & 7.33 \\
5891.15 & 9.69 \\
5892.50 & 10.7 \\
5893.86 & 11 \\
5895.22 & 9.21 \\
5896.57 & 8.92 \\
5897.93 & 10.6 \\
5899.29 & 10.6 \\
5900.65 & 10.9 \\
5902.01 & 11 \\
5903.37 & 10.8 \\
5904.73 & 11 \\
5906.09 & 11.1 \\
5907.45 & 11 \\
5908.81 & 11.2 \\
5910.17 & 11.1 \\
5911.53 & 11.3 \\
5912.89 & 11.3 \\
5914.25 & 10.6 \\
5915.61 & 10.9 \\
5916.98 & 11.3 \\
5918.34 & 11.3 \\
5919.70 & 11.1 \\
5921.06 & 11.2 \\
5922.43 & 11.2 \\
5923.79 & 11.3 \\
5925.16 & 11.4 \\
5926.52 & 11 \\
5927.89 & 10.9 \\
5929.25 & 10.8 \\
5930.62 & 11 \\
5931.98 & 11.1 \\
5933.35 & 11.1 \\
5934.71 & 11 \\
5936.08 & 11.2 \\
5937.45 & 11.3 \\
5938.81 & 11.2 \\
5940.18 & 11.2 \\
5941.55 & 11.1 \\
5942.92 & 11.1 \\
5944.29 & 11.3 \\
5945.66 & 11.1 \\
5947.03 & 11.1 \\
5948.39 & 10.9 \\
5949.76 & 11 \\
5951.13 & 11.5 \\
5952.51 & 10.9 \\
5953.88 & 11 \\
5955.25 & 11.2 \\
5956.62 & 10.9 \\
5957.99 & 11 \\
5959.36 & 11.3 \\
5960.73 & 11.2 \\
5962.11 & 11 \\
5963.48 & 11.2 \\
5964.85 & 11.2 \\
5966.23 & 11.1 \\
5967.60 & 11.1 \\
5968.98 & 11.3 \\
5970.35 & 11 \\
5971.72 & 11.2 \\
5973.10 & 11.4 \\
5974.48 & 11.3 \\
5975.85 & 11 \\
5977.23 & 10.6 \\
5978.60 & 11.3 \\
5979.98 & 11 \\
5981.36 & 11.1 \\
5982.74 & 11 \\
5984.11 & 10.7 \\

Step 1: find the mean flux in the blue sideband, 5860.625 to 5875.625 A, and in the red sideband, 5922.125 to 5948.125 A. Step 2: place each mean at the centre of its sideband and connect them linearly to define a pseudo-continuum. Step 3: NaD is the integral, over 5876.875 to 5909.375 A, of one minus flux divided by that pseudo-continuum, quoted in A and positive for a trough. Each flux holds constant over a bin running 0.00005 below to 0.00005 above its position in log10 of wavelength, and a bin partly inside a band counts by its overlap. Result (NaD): 1.76 A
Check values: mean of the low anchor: 11.3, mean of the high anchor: 11.1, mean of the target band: 10.6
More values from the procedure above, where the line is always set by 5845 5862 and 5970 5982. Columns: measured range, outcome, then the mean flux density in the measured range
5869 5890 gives 0.1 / 11.1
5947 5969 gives 0.0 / 11.1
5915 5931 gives 0.0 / 11.1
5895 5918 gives 0.7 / 10.8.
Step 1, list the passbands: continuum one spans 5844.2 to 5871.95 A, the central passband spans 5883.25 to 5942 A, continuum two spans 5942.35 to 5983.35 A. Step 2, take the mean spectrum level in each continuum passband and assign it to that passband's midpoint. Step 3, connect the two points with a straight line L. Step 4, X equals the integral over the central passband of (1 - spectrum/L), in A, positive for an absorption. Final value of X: 1.69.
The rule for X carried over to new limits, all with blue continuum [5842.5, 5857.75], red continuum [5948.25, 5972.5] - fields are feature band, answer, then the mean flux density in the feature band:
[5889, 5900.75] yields 1.4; 9.83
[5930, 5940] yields 0.0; 11.1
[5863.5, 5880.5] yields -0.2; 11.4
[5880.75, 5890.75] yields 0.7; 10.5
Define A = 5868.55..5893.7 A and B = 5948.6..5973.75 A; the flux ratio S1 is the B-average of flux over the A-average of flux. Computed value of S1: 1.0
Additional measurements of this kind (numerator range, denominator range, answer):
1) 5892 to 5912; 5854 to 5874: 0.96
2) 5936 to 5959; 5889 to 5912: 1.07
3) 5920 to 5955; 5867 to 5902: 1.03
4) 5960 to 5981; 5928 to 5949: 1.00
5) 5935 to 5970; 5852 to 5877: 0.99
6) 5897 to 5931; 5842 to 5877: 0.98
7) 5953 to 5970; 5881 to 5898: 1.08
